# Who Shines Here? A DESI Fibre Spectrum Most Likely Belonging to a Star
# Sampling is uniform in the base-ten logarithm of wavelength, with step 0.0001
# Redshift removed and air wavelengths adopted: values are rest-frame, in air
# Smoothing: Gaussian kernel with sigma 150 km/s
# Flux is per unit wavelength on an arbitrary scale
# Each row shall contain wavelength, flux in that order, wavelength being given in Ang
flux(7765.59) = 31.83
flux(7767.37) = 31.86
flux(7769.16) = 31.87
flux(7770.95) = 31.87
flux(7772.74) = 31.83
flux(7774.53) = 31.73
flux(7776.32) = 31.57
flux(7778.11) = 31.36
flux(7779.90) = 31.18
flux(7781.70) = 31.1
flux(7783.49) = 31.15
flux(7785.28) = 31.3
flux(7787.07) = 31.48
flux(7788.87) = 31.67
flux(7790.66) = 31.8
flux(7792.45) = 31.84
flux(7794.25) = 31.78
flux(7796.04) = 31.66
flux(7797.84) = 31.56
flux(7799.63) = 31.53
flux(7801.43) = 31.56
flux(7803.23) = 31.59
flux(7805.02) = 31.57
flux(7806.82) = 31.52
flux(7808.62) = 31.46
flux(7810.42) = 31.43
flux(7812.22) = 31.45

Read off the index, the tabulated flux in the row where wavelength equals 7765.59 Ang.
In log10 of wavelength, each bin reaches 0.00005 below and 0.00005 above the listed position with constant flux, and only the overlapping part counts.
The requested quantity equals 31.83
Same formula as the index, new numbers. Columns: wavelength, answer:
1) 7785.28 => 31.3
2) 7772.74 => 31.83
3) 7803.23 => 31.59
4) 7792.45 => 31.84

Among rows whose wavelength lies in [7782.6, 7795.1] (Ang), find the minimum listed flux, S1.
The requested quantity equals 31.15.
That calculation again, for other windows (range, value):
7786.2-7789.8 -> 31.48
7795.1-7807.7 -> 31.52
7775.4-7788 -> 31.1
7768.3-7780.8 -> 31.18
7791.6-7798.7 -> 31.56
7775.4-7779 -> 31.36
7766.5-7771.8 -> 31.86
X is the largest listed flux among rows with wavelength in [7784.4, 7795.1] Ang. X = 31.84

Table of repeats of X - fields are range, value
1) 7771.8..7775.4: 31.83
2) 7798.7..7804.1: 31.59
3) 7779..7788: 31.48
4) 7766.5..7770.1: 31.87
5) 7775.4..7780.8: 31.57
